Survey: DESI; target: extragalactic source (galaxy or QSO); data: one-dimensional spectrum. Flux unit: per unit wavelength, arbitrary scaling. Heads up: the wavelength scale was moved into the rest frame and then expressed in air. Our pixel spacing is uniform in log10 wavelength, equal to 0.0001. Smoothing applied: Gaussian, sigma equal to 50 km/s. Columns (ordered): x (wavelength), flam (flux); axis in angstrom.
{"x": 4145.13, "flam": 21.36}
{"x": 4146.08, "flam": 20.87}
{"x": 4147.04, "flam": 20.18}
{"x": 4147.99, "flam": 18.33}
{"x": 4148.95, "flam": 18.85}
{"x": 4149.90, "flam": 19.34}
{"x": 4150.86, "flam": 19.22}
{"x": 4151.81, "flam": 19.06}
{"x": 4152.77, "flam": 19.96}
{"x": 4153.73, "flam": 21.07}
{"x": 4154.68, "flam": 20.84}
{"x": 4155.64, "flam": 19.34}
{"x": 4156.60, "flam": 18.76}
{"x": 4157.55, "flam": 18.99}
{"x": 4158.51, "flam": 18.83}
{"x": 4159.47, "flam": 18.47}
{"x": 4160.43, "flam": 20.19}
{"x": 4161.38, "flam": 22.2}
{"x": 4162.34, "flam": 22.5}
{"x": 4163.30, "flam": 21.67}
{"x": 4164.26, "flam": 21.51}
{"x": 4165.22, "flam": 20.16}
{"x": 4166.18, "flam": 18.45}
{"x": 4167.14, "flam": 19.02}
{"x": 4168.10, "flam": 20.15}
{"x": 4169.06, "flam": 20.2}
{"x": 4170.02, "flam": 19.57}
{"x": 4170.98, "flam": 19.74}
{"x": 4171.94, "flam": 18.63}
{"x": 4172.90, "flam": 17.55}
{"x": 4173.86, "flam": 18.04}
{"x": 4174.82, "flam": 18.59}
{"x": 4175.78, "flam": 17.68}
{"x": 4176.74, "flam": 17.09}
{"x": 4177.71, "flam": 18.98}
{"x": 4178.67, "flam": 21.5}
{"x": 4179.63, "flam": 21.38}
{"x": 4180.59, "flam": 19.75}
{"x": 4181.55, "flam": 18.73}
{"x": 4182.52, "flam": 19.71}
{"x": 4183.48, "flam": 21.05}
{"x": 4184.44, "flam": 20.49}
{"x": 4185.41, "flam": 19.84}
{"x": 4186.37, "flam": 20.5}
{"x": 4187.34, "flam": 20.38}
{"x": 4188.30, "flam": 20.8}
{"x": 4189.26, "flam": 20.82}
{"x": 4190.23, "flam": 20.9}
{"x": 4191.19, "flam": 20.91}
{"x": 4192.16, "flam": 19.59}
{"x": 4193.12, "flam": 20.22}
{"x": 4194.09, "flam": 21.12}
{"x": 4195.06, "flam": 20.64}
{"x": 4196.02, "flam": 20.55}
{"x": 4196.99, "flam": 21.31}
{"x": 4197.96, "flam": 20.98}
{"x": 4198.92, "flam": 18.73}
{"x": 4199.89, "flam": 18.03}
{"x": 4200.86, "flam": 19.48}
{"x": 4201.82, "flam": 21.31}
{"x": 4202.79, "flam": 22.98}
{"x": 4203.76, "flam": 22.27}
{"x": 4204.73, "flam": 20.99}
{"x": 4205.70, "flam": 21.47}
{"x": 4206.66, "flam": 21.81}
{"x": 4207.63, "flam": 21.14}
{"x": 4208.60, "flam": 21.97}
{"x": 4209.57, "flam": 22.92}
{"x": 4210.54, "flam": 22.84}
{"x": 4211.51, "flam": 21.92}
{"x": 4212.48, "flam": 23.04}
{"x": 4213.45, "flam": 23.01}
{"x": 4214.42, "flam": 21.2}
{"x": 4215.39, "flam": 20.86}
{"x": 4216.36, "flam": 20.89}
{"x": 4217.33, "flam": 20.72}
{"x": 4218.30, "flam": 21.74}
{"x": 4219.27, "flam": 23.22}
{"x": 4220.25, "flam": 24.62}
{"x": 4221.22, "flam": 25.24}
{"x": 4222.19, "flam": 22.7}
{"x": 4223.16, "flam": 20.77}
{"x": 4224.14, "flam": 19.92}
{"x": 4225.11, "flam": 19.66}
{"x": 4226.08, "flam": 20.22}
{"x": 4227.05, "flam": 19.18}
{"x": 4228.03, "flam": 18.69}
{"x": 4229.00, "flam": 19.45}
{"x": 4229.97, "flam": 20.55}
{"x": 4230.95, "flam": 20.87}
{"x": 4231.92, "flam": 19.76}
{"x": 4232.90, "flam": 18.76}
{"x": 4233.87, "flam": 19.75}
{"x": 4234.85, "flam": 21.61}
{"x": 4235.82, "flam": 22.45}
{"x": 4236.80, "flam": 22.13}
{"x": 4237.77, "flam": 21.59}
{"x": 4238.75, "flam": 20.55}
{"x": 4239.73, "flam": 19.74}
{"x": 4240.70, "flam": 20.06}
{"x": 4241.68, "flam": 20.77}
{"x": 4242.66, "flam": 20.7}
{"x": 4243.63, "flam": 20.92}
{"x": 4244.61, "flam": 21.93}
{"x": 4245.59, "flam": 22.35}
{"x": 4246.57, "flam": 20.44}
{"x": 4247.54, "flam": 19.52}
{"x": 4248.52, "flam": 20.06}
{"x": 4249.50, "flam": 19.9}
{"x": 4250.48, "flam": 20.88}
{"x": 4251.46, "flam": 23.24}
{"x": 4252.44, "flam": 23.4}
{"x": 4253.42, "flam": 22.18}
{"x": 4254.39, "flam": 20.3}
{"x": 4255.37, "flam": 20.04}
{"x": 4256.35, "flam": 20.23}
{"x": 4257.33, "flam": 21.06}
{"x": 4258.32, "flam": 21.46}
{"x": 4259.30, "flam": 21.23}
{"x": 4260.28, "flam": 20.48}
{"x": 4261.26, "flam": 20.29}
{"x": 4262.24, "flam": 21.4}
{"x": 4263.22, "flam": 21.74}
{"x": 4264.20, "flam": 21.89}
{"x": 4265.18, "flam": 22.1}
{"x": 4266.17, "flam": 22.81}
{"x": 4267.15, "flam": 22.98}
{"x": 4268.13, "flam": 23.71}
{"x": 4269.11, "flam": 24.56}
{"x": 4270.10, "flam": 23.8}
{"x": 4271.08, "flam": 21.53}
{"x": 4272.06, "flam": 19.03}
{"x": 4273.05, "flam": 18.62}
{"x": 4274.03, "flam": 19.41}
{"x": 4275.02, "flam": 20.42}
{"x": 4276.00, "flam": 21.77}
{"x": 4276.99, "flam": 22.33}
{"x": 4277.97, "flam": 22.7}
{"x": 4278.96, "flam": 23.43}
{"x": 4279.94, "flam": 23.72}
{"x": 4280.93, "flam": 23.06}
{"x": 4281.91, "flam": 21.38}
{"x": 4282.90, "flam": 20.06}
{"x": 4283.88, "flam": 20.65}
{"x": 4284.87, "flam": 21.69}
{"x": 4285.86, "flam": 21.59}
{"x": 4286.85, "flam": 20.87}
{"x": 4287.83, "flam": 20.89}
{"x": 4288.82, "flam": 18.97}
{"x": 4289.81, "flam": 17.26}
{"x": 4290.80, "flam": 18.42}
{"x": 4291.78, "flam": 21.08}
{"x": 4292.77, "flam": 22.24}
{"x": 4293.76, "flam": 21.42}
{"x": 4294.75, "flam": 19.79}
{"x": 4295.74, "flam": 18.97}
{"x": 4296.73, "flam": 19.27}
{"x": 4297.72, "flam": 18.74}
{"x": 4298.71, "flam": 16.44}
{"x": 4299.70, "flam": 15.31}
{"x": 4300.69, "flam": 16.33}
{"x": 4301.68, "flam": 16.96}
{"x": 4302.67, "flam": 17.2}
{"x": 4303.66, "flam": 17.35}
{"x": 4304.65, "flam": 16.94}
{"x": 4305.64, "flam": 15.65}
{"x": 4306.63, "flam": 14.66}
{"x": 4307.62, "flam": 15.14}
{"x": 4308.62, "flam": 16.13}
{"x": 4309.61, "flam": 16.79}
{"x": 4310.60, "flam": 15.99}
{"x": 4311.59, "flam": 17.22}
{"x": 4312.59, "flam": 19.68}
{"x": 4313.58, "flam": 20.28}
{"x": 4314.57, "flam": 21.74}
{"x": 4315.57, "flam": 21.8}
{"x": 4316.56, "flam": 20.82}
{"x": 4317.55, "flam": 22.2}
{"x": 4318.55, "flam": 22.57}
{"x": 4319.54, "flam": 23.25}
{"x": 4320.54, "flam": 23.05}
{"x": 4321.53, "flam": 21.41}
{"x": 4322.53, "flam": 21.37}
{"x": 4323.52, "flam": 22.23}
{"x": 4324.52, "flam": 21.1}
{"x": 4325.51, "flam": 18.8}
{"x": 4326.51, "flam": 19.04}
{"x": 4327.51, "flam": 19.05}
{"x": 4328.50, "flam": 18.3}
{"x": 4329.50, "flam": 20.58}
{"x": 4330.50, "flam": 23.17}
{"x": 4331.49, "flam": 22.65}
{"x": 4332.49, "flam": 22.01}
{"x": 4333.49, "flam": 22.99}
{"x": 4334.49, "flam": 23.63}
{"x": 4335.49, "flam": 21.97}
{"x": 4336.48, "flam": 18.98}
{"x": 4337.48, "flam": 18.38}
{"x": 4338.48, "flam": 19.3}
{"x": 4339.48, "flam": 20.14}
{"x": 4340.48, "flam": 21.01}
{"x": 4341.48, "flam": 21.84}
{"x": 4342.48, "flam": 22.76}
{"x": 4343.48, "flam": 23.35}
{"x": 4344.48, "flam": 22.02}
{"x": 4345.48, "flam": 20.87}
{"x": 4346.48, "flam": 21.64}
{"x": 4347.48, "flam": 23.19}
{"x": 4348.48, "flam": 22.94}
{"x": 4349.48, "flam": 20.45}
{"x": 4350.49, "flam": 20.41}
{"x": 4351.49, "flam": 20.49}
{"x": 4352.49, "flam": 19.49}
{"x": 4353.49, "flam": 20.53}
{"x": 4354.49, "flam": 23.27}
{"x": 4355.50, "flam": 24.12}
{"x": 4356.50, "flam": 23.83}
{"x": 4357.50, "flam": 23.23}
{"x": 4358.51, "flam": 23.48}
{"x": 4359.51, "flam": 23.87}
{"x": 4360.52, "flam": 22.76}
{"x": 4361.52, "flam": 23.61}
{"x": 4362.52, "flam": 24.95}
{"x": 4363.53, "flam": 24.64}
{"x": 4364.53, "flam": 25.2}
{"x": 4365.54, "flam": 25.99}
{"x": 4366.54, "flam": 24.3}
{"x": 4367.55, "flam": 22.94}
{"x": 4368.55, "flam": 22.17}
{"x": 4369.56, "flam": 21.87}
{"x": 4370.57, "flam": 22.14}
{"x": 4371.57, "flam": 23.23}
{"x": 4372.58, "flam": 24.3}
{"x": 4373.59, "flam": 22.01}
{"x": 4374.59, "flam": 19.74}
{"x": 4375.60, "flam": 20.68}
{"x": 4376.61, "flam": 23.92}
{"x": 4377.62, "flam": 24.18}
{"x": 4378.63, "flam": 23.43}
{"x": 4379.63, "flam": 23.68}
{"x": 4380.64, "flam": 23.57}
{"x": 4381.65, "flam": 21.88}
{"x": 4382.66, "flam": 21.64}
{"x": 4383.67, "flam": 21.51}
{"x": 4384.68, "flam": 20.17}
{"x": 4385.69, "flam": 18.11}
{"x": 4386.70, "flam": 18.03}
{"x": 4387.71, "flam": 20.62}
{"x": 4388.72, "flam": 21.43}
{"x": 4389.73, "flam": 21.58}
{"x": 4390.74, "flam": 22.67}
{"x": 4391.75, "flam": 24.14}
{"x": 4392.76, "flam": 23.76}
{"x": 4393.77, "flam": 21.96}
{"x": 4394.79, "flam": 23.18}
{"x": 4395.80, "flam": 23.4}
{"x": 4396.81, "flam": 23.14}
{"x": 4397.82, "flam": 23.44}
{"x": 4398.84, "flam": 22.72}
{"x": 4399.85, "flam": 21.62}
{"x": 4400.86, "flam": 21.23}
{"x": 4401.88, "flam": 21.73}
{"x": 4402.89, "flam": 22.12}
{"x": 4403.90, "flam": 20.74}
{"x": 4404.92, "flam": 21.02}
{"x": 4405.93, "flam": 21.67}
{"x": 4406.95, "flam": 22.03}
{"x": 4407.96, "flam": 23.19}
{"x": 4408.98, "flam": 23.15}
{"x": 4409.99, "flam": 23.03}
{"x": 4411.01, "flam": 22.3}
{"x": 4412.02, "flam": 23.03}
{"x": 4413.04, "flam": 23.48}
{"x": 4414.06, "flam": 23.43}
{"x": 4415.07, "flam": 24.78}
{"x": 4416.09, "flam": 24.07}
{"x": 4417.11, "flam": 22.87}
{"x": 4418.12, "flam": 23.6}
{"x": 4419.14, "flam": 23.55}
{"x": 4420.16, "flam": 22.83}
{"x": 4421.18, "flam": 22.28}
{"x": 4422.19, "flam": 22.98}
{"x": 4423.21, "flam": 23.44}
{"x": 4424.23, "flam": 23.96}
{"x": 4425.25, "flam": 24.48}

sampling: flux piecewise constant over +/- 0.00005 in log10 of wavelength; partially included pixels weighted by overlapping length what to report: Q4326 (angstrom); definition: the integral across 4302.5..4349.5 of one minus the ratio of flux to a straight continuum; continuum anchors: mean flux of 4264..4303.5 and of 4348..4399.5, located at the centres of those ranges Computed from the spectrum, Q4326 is 2.6 angstrom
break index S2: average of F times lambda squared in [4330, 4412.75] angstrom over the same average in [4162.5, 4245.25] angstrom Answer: 1.2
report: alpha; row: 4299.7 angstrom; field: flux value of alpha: 15.31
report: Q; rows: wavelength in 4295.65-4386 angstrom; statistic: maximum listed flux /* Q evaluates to 25.99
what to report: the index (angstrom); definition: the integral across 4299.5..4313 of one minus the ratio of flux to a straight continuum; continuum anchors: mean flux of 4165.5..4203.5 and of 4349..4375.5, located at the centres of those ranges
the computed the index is 3.3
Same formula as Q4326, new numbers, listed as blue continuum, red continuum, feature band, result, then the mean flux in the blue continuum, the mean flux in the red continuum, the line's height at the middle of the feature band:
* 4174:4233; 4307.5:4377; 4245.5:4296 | -0.1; 20.8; 21.6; 21.2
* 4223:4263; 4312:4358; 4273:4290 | -0.1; 20.7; 21.4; 21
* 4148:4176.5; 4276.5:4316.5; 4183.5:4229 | -3.9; 19.6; 19.3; 19.5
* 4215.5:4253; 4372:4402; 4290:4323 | 4.0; 21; 22.1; 21.5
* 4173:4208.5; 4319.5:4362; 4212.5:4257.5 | -0.9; 20.3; 21.6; 20.7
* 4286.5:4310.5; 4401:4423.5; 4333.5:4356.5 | -1.8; 18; 22.8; 19.9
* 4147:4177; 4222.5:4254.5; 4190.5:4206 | -0.4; 19.5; 20.7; 20.1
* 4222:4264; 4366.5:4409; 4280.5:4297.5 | 0.6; 20.8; 22.1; 21.2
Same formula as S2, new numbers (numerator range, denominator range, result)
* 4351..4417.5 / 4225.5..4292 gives 1.14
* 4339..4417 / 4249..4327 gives 1.15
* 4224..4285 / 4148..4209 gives 1.09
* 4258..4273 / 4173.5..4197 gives 1.13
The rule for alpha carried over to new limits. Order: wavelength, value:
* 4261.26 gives 20.29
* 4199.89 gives 18.03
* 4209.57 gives 22.92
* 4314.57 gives 21.74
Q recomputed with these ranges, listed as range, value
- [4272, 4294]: 23.72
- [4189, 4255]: 25.24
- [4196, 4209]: 22.98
